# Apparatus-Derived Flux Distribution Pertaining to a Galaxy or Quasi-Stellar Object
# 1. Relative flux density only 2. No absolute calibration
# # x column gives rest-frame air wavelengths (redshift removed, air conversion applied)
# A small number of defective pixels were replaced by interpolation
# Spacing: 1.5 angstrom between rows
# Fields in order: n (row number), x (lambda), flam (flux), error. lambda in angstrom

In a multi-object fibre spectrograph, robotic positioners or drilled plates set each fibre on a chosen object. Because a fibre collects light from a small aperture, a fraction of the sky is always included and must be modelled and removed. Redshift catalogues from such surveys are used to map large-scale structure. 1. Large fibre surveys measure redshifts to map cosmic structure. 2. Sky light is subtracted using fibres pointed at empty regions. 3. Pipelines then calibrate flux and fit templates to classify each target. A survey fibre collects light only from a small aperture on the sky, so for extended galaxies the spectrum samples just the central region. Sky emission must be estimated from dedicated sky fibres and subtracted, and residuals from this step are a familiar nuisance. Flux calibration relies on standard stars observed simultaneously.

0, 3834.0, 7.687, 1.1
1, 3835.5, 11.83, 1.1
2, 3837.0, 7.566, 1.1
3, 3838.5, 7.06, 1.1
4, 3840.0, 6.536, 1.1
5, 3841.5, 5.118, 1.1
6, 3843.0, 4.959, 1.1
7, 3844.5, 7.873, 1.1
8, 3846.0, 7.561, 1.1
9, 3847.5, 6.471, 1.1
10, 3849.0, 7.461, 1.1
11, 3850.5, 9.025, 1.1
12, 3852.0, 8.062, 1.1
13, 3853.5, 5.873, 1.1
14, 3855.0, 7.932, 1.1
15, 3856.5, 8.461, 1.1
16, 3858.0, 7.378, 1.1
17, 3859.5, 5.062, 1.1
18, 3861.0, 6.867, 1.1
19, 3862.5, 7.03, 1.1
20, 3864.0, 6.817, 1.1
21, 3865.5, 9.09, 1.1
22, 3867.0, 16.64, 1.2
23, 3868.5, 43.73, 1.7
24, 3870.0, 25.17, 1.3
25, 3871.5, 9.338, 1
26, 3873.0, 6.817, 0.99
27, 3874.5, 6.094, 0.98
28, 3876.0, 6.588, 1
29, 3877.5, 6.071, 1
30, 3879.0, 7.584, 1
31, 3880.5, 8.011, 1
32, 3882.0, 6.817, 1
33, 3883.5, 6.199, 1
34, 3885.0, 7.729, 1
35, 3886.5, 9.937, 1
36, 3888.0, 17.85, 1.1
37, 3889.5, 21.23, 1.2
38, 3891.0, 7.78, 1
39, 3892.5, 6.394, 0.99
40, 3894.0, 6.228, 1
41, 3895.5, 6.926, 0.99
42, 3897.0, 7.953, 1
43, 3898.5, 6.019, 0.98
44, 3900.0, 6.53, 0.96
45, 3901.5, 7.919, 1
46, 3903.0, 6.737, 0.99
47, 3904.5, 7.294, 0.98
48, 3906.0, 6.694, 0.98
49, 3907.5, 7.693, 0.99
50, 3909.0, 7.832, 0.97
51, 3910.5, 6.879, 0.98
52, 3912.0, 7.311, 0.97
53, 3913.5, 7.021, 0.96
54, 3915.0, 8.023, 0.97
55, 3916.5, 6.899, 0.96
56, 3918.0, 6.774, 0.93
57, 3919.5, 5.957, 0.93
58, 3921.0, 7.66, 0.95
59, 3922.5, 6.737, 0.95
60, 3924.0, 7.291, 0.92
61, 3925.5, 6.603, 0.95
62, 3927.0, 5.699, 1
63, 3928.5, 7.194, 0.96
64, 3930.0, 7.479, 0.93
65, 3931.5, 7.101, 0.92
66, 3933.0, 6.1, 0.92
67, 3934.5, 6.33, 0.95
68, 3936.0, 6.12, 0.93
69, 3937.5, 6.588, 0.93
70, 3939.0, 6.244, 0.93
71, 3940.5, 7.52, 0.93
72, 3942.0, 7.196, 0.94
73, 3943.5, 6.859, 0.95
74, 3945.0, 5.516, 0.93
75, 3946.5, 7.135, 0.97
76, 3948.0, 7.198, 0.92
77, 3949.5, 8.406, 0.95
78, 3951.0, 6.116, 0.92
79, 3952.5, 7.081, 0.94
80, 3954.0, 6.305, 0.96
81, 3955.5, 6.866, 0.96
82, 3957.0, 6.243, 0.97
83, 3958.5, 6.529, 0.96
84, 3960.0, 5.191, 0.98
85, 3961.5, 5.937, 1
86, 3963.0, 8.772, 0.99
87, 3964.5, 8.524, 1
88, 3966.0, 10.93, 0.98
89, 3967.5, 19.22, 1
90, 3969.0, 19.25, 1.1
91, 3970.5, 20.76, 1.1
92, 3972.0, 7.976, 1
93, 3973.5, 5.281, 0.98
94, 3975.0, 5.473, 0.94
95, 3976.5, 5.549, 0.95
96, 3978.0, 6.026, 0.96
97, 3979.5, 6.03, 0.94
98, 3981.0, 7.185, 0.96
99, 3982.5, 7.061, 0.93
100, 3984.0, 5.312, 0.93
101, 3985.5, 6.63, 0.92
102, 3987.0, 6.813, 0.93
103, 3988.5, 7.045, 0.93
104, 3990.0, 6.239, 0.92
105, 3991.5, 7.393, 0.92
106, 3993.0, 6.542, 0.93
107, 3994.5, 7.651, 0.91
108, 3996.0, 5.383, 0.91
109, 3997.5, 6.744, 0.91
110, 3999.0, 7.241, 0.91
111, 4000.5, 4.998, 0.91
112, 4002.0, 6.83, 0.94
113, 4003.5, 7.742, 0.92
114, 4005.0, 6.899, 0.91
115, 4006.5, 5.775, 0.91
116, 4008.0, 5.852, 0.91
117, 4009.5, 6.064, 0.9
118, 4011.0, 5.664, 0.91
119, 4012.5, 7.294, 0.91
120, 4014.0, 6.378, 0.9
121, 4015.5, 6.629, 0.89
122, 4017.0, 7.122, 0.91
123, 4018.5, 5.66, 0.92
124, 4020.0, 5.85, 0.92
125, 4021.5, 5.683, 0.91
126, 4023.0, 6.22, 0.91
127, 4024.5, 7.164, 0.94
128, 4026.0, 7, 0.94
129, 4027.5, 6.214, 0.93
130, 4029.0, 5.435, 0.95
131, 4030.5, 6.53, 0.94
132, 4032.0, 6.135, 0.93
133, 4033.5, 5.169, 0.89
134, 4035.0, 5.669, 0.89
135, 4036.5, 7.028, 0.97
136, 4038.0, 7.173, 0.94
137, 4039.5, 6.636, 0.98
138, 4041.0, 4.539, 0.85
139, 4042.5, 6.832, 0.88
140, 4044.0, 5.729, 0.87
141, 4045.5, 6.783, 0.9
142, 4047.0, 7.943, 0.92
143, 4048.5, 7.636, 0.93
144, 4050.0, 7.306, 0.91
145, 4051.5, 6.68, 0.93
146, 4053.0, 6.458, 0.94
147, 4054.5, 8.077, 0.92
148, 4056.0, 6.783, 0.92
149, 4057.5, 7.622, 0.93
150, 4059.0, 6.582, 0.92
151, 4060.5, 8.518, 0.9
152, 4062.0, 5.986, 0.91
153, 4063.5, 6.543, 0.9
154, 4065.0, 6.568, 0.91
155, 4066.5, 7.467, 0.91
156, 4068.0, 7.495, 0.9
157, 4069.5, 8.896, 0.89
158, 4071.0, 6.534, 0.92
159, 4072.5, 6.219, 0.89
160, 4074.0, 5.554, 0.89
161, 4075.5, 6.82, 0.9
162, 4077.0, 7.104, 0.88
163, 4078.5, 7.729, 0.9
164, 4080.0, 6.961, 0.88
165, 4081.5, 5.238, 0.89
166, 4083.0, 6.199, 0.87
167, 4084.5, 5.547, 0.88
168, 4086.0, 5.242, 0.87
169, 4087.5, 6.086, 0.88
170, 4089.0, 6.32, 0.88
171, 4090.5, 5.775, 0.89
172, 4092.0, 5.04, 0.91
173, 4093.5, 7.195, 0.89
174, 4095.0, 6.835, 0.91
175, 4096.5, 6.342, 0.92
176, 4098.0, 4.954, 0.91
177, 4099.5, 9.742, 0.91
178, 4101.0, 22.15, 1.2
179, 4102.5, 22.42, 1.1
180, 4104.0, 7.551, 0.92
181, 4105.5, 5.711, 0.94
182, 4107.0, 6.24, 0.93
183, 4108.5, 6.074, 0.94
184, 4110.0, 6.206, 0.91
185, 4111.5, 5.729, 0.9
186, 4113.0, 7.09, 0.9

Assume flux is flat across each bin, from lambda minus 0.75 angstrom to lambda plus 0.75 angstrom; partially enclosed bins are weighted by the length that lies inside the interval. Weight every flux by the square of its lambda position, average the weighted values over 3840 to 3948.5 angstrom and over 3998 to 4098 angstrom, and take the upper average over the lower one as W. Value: 0.9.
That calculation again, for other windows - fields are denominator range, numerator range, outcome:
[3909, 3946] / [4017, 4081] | 1.04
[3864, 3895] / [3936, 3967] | 0.64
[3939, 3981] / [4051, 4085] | 0.88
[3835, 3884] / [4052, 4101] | 0.84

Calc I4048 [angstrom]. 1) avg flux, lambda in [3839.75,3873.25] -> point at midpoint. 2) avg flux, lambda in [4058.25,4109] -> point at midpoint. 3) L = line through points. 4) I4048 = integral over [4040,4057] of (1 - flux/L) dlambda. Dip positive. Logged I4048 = 2.4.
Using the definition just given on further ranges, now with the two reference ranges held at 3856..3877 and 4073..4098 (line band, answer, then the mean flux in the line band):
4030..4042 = 2.17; 6.12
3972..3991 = 5.45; 6.31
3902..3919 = 5.52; 7.19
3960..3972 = -4.29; 12.5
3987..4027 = 8.24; 6.51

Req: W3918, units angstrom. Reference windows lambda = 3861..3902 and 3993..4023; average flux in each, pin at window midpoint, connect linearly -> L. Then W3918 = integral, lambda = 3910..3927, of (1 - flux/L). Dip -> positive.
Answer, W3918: 4.3 angstrom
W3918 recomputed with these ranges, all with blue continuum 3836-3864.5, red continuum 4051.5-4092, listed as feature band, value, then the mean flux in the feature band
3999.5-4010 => 0.70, 6.34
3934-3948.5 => 0.48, 6.67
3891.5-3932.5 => -0.29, 6.99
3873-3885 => 0.29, 6.83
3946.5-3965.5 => -0.34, 6.99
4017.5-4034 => 1.53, 6.13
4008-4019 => 0.64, 6.38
